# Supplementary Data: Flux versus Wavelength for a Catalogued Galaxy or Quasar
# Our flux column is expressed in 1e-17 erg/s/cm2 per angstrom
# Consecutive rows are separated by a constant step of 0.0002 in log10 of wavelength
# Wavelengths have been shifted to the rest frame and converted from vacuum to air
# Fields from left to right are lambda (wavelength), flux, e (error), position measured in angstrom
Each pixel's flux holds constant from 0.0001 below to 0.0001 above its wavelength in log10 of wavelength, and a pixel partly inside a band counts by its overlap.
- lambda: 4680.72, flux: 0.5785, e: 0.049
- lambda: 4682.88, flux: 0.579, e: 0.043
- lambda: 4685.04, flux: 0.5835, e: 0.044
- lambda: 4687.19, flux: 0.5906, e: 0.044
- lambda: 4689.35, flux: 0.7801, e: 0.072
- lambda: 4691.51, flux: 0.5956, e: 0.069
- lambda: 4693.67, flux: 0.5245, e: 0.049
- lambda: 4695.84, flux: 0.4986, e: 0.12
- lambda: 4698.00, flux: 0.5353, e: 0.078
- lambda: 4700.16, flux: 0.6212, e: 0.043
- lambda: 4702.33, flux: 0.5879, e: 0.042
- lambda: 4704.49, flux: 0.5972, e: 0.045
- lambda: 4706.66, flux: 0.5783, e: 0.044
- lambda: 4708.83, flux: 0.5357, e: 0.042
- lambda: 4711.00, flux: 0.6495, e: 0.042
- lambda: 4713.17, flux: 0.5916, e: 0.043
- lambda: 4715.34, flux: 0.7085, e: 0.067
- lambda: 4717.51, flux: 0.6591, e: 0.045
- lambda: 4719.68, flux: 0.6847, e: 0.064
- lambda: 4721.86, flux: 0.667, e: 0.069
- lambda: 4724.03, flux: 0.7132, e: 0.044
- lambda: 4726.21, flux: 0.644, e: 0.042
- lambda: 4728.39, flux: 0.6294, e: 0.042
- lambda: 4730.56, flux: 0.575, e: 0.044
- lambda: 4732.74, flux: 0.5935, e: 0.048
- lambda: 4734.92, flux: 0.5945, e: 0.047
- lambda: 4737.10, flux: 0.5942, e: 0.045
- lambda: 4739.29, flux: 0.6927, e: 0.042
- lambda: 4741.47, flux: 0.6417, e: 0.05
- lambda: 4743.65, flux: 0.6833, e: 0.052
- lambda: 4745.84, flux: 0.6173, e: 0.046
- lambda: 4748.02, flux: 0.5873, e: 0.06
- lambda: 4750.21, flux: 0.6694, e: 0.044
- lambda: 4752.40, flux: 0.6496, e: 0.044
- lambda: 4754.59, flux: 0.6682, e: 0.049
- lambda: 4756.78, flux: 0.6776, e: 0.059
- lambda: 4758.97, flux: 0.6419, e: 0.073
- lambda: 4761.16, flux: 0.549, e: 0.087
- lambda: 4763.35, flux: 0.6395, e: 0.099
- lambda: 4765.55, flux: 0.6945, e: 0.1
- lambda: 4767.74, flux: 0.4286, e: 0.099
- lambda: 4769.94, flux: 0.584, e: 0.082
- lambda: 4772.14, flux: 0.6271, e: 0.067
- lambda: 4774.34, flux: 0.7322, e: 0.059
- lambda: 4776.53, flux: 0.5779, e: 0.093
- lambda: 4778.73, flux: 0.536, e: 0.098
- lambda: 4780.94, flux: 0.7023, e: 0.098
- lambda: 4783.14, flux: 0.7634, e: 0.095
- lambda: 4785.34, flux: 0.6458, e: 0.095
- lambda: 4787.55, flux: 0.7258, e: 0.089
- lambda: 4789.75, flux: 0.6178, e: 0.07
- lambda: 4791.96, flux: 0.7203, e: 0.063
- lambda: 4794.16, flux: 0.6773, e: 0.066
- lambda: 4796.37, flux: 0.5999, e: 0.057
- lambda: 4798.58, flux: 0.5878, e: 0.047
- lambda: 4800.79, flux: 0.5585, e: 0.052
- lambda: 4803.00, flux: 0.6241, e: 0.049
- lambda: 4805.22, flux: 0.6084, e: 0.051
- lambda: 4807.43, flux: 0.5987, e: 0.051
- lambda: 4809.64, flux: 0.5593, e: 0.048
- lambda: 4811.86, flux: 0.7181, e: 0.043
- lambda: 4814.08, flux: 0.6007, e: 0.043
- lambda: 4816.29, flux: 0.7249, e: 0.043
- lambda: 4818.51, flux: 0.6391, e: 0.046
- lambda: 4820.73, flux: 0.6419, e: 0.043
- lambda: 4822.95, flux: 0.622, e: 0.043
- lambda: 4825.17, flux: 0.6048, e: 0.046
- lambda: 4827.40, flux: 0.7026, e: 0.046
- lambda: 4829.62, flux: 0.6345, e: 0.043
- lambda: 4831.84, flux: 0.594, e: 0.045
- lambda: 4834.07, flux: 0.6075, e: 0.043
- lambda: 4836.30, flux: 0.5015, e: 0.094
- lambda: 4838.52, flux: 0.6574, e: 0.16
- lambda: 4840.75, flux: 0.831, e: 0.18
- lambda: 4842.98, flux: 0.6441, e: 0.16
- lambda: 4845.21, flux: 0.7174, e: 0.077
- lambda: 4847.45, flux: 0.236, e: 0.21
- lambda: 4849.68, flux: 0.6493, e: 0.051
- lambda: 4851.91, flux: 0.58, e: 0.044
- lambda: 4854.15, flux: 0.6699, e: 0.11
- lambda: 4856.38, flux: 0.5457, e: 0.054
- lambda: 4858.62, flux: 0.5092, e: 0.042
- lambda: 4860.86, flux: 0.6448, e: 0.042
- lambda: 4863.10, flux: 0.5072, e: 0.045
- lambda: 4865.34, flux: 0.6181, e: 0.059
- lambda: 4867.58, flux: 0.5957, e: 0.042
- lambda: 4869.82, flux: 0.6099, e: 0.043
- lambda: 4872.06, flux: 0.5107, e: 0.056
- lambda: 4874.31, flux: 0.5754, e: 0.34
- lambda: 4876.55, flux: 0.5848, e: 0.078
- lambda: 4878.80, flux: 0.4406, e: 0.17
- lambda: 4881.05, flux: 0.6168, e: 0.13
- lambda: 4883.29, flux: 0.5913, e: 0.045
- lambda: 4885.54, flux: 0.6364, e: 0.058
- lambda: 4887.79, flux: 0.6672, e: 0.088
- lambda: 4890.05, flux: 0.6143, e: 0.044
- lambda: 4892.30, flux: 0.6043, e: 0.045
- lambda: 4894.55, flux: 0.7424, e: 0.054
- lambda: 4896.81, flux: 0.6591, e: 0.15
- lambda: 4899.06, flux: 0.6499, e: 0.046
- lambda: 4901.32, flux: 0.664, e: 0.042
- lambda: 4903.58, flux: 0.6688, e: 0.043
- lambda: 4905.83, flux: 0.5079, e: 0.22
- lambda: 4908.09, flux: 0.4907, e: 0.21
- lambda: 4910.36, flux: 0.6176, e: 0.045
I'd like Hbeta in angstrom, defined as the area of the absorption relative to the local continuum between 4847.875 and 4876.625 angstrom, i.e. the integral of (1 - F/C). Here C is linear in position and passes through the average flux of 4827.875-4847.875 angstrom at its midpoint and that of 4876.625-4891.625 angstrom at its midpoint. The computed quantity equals 1.4 angstrom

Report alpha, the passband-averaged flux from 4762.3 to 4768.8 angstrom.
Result 0.588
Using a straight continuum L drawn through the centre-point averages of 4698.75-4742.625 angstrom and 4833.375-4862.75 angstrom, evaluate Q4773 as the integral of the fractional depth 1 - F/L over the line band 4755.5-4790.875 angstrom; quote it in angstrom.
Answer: -1.1 angstrom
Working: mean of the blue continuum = 0.627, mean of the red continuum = 0.597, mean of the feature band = 0.634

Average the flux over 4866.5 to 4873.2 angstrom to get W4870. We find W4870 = 0.572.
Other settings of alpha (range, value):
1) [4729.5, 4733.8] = 0.584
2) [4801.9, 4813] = 0.621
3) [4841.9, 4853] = 0.565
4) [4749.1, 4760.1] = 0.661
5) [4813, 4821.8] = 0.652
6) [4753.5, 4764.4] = 0.636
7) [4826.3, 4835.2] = 0.634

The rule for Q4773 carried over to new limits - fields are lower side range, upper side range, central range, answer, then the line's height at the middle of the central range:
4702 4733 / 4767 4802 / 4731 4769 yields 0.4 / 0.631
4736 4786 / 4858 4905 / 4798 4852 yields 0.1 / 0.619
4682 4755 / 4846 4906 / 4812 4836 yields -1.4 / 0.601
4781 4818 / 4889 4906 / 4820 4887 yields 5.3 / 0.647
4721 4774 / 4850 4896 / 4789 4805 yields -0.3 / 0.615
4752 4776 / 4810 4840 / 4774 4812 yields -0.5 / 0.63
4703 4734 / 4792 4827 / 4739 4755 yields -0.5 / 0.63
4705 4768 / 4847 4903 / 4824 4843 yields -1.1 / 0.605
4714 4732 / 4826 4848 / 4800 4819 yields 0.1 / 0.631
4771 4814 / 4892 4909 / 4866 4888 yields 1.7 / 0.629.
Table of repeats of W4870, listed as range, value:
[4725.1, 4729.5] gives 0.637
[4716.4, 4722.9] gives 0.67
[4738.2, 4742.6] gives 0.668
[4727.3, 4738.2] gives 0.597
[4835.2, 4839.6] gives 0.58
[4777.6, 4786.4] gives 0.661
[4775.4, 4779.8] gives 0.56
